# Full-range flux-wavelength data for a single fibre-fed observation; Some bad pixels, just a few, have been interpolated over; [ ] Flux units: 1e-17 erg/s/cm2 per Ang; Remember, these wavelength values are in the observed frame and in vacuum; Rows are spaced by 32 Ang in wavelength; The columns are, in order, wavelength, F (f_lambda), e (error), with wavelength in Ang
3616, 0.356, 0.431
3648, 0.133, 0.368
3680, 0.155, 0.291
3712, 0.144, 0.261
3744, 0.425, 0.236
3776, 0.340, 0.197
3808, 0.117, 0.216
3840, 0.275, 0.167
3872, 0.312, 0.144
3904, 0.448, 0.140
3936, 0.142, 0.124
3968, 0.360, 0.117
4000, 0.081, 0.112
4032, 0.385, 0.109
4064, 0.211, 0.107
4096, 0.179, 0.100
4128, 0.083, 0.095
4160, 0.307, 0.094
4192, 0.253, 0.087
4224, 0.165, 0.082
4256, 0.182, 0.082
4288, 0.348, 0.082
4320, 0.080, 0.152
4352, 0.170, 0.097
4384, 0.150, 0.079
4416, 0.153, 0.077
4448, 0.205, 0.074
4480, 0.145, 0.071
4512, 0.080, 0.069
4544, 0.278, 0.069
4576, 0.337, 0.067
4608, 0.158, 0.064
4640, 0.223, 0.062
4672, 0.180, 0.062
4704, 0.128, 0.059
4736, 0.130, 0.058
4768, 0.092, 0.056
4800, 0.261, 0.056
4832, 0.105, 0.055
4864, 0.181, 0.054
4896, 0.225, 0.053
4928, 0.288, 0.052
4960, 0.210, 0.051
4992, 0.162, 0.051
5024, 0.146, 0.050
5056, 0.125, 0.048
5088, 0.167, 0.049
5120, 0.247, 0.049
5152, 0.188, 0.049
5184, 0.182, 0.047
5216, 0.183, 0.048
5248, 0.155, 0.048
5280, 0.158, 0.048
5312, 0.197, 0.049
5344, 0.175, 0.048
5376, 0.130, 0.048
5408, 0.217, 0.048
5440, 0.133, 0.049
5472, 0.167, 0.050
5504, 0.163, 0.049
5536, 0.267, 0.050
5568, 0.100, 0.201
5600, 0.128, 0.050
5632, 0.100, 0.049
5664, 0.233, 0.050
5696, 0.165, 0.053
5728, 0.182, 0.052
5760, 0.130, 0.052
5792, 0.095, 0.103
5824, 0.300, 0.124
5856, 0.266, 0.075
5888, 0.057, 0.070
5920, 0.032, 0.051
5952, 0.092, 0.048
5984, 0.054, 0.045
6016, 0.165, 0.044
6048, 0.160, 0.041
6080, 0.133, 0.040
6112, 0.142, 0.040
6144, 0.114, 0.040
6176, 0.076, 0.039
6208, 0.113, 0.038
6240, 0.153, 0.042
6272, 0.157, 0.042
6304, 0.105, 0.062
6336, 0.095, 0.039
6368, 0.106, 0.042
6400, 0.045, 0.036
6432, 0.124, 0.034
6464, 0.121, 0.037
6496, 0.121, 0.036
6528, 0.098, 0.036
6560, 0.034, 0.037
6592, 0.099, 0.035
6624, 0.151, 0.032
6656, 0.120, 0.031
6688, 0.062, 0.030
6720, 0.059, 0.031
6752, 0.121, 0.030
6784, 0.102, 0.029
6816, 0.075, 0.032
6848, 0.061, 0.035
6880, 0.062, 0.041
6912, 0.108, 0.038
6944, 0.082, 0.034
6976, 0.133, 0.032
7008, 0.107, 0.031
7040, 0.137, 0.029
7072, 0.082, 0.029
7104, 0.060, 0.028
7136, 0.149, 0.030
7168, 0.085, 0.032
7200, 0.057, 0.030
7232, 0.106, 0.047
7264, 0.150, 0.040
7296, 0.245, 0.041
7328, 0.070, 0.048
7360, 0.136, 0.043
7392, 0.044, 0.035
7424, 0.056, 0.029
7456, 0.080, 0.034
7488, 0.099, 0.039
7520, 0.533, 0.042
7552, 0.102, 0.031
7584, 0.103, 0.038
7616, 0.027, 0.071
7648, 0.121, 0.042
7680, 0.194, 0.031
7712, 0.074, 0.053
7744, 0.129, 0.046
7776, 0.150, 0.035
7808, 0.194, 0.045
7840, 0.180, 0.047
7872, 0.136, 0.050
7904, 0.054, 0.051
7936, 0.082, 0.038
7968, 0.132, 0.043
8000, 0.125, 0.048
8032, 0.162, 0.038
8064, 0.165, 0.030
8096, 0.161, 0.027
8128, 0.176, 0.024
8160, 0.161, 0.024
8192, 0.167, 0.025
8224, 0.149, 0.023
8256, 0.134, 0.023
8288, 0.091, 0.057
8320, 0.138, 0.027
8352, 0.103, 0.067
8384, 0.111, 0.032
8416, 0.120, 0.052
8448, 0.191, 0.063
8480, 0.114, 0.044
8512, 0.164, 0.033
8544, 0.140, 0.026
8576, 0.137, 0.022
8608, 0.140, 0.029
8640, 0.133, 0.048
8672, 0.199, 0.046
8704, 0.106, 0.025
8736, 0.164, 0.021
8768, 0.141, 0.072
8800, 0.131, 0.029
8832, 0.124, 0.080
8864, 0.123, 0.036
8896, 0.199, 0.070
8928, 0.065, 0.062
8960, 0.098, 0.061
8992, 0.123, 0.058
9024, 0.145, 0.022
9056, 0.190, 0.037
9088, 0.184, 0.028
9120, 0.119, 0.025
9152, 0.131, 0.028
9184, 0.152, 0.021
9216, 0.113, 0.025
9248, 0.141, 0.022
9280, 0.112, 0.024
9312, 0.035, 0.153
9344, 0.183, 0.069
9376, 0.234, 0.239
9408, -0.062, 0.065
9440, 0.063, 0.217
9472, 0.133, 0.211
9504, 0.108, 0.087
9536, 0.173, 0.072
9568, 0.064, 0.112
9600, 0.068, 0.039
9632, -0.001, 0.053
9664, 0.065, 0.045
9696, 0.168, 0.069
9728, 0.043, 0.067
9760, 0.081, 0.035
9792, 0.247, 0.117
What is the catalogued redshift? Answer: 1.016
